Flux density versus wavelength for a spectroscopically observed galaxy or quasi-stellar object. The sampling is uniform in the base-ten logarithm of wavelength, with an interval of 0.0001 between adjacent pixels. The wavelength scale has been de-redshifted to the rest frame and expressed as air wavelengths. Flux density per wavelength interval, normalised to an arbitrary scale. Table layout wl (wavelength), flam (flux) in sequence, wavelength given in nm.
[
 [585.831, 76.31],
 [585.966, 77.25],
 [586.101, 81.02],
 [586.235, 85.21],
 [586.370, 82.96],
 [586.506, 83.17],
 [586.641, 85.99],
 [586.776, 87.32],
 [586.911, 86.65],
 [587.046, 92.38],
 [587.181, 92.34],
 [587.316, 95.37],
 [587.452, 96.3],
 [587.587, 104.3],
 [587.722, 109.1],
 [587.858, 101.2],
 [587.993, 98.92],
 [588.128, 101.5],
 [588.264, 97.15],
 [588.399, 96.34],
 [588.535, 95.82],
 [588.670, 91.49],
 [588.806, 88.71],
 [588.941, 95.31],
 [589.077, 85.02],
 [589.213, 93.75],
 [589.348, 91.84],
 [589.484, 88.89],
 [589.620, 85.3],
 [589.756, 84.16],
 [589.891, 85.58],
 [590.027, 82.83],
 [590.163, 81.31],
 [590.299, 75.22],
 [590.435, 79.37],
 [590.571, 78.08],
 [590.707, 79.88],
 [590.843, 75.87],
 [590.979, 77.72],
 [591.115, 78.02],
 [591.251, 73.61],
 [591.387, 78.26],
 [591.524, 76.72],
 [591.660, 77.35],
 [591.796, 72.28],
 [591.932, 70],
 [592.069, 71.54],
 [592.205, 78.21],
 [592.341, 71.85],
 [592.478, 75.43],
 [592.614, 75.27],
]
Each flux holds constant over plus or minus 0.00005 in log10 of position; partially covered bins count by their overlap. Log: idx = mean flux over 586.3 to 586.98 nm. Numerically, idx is 85.2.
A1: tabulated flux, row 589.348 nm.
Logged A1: 91.84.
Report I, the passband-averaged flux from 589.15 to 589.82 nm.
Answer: 88.8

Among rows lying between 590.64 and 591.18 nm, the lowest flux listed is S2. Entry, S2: 75.87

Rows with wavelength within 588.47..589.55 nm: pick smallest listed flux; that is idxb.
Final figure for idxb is 85.02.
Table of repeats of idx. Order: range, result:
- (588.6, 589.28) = 90.9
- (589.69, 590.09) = 84.3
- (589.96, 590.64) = 79.3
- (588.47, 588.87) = 92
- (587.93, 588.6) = 97.9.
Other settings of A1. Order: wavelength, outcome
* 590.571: 78.08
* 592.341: 71.85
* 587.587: 104.3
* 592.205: 78.21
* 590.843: 75.87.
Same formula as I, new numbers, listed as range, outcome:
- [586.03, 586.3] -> 83.3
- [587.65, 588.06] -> 103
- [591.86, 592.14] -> 70.9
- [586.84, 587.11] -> 89.5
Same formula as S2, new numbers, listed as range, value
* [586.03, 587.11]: 81.02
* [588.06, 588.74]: 91.49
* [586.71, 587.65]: 86.65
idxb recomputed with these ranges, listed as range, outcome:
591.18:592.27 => 70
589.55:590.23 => 81.31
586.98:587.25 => 92.34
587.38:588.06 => 96.3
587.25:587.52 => 95.37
